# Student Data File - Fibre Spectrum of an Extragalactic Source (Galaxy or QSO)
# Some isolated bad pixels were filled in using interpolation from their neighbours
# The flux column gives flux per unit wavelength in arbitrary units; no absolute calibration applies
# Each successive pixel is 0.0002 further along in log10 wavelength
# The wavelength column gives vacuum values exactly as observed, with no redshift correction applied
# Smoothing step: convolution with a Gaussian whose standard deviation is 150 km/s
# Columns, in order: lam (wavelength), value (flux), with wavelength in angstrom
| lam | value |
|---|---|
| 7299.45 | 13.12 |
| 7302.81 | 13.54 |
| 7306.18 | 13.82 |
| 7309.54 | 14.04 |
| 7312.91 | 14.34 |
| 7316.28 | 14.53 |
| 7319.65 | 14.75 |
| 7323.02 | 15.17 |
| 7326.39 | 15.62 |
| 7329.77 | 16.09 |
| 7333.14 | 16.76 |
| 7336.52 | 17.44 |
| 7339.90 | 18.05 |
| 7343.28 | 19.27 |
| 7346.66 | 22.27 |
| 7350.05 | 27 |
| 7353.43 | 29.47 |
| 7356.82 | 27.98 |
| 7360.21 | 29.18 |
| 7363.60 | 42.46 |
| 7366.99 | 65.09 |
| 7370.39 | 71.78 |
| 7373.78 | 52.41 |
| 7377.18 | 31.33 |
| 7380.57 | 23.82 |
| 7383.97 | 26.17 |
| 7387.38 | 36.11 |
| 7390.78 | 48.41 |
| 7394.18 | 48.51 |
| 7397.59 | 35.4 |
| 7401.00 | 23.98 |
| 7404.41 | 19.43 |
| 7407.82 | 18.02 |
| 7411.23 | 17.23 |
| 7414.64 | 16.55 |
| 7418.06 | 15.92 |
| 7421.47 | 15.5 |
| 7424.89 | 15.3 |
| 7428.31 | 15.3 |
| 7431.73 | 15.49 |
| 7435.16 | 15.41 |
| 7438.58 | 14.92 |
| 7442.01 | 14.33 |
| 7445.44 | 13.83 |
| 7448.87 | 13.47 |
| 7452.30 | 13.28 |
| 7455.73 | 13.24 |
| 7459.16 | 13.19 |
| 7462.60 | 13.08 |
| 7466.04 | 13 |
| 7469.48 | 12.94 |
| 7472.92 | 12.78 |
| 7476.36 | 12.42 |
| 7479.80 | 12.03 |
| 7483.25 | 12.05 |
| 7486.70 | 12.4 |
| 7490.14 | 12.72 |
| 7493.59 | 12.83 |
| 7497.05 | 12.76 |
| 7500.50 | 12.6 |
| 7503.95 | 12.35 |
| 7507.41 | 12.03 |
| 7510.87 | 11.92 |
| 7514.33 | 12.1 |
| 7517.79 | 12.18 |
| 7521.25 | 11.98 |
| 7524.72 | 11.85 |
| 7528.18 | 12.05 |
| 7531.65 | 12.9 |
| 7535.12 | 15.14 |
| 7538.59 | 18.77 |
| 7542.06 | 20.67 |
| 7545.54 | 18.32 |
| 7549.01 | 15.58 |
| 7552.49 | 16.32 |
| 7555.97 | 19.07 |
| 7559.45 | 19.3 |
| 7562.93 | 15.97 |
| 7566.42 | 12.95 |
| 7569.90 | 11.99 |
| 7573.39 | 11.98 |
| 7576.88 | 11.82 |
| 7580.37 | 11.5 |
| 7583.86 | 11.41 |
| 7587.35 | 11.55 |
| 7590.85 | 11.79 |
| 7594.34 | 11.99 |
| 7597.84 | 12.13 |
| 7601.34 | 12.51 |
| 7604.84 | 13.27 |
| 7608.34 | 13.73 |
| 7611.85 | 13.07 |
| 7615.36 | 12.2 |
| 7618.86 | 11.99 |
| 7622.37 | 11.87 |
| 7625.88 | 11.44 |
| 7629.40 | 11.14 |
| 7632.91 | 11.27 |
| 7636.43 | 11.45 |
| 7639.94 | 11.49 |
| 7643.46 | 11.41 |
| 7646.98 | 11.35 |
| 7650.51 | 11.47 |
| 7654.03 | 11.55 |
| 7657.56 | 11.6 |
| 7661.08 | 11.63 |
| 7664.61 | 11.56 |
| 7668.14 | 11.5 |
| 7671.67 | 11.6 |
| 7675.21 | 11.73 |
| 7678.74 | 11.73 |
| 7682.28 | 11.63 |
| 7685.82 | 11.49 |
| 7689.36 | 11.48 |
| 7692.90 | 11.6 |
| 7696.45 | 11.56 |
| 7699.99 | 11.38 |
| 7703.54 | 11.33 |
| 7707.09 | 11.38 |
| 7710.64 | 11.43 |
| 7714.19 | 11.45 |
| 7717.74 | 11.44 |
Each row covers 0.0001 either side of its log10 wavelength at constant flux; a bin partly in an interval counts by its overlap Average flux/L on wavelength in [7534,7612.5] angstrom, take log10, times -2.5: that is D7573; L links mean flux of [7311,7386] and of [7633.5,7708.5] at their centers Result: 0.15 mag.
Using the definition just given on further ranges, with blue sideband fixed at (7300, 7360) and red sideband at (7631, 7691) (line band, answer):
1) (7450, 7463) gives 0.19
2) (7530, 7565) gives -0.23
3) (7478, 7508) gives 0.21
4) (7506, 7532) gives 0.20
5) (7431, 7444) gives 0.09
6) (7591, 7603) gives 0.06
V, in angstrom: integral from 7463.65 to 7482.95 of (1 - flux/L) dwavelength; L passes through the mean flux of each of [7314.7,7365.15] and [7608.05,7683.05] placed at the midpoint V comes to 5.3 angstrom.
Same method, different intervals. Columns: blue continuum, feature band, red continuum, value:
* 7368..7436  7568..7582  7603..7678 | 3.9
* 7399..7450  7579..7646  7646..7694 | 4.0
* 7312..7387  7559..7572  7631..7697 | 1.7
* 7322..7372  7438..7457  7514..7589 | 7.0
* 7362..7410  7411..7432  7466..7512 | 9.7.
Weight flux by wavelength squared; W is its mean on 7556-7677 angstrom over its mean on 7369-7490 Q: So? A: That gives 0.61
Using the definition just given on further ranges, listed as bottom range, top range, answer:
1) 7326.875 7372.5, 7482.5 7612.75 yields 0.46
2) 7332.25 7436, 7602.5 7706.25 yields 0.44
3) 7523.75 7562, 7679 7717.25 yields 0.73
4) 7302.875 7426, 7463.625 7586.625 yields 0.54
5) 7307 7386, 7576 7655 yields 0.47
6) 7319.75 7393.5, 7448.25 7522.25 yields 0.42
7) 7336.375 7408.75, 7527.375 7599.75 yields 0.45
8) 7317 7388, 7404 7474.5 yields 0.52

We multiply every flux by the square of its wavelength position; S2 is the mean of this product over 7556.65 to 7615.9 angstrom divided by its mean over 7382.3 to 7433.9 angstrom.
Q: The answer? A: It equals 0.6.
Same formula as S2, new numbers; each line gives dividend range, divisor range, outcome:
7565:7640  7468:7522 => 1.00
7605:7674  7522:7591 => 0.83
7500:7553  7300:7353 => 0.88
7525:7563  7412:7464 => 1.17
